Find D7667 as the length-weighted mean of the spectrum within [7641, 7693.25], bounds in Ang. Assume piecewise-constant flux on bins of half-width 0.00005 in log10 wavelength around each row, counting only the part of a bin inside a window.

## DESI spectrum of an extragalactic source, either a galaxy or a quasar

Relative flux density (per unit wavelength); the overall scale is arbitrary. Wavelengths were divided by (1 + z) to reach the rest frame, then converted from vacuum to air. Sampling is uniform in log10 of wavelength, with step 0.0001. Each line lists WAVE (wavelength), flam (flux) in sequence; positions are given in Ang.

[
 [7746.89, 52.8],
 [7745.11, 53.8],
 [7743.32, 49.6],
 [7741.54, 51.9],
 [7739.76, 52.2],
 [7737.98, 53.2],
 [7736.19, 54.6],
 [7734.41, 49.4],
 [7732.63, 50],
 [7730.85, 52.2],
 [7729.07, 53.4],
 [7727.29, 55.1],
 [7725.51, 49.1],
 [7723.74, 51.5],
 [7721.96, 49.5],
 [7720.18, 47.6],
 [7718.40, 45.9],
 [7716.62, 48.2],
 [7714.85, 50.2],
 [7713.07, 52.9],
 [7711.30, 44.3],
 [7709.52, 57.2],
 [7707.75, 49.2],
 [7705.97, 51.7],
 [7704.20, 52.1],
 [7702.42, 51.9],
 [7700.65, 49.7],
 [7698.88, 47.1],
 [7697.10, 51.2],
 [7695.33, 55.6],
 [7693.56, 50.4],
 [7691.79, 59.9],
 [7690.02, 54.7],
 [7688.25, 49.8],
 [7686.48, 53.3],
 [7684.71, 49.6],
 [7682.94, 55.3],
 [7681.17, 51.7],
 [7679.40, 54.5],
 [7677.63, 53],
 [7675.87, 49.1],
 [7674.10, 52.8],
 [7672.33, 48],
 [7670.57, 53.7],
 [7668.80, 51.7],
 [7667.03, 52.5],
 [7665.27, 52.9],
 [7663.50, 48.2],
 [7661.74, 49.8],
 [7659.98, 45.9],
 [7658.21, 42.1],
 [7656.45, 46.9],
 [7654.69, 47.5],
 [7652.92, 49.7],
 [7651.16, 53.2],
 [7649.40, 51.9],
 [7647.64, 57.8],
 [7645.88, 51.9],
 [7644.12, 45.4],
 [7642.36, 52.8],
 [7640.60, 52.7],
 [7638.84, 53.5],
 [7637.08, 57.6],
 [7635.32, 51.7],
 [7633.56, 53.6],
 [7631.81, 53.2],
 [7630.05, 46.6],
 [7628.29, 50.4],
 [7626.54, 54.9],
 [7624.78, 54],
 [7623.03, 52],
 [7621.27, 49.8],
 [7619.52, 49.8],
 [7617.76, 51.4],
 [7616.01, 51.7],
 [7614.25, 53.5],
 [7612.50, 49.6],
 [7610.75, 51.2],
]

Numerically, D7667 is 51.2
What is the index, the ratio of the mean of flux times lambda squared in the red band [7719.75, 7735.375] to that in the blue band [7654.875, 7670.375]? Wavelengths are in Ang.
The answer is 1.06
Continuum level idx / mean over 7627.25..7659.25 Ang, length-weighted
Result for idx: 51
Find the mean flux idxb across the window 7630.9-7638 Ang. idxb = 54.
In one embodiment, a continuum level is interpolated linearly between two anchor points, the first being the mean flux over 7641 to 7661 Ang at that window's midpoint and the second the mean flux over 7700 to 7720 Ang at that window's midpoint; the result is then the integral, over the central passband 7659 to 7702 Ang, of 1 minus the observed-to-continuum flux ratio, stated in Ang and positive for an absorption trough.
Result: -1.5 Ang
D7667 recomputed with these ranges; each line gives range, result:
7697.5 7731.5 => 50.5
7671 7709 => 52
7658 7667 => 48.7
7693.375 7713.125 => 51.1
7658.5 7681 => 50.8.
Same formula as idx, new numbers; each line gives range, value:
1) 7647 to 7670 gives 50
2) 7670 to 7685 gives 52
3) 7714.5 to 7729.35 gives 49.9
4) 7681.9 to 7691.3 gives 52.8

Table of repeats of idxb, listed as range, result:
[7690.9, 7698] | 54.3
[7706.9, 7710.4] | 53.3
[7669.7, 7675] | 51.5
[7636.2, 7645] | 52.4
